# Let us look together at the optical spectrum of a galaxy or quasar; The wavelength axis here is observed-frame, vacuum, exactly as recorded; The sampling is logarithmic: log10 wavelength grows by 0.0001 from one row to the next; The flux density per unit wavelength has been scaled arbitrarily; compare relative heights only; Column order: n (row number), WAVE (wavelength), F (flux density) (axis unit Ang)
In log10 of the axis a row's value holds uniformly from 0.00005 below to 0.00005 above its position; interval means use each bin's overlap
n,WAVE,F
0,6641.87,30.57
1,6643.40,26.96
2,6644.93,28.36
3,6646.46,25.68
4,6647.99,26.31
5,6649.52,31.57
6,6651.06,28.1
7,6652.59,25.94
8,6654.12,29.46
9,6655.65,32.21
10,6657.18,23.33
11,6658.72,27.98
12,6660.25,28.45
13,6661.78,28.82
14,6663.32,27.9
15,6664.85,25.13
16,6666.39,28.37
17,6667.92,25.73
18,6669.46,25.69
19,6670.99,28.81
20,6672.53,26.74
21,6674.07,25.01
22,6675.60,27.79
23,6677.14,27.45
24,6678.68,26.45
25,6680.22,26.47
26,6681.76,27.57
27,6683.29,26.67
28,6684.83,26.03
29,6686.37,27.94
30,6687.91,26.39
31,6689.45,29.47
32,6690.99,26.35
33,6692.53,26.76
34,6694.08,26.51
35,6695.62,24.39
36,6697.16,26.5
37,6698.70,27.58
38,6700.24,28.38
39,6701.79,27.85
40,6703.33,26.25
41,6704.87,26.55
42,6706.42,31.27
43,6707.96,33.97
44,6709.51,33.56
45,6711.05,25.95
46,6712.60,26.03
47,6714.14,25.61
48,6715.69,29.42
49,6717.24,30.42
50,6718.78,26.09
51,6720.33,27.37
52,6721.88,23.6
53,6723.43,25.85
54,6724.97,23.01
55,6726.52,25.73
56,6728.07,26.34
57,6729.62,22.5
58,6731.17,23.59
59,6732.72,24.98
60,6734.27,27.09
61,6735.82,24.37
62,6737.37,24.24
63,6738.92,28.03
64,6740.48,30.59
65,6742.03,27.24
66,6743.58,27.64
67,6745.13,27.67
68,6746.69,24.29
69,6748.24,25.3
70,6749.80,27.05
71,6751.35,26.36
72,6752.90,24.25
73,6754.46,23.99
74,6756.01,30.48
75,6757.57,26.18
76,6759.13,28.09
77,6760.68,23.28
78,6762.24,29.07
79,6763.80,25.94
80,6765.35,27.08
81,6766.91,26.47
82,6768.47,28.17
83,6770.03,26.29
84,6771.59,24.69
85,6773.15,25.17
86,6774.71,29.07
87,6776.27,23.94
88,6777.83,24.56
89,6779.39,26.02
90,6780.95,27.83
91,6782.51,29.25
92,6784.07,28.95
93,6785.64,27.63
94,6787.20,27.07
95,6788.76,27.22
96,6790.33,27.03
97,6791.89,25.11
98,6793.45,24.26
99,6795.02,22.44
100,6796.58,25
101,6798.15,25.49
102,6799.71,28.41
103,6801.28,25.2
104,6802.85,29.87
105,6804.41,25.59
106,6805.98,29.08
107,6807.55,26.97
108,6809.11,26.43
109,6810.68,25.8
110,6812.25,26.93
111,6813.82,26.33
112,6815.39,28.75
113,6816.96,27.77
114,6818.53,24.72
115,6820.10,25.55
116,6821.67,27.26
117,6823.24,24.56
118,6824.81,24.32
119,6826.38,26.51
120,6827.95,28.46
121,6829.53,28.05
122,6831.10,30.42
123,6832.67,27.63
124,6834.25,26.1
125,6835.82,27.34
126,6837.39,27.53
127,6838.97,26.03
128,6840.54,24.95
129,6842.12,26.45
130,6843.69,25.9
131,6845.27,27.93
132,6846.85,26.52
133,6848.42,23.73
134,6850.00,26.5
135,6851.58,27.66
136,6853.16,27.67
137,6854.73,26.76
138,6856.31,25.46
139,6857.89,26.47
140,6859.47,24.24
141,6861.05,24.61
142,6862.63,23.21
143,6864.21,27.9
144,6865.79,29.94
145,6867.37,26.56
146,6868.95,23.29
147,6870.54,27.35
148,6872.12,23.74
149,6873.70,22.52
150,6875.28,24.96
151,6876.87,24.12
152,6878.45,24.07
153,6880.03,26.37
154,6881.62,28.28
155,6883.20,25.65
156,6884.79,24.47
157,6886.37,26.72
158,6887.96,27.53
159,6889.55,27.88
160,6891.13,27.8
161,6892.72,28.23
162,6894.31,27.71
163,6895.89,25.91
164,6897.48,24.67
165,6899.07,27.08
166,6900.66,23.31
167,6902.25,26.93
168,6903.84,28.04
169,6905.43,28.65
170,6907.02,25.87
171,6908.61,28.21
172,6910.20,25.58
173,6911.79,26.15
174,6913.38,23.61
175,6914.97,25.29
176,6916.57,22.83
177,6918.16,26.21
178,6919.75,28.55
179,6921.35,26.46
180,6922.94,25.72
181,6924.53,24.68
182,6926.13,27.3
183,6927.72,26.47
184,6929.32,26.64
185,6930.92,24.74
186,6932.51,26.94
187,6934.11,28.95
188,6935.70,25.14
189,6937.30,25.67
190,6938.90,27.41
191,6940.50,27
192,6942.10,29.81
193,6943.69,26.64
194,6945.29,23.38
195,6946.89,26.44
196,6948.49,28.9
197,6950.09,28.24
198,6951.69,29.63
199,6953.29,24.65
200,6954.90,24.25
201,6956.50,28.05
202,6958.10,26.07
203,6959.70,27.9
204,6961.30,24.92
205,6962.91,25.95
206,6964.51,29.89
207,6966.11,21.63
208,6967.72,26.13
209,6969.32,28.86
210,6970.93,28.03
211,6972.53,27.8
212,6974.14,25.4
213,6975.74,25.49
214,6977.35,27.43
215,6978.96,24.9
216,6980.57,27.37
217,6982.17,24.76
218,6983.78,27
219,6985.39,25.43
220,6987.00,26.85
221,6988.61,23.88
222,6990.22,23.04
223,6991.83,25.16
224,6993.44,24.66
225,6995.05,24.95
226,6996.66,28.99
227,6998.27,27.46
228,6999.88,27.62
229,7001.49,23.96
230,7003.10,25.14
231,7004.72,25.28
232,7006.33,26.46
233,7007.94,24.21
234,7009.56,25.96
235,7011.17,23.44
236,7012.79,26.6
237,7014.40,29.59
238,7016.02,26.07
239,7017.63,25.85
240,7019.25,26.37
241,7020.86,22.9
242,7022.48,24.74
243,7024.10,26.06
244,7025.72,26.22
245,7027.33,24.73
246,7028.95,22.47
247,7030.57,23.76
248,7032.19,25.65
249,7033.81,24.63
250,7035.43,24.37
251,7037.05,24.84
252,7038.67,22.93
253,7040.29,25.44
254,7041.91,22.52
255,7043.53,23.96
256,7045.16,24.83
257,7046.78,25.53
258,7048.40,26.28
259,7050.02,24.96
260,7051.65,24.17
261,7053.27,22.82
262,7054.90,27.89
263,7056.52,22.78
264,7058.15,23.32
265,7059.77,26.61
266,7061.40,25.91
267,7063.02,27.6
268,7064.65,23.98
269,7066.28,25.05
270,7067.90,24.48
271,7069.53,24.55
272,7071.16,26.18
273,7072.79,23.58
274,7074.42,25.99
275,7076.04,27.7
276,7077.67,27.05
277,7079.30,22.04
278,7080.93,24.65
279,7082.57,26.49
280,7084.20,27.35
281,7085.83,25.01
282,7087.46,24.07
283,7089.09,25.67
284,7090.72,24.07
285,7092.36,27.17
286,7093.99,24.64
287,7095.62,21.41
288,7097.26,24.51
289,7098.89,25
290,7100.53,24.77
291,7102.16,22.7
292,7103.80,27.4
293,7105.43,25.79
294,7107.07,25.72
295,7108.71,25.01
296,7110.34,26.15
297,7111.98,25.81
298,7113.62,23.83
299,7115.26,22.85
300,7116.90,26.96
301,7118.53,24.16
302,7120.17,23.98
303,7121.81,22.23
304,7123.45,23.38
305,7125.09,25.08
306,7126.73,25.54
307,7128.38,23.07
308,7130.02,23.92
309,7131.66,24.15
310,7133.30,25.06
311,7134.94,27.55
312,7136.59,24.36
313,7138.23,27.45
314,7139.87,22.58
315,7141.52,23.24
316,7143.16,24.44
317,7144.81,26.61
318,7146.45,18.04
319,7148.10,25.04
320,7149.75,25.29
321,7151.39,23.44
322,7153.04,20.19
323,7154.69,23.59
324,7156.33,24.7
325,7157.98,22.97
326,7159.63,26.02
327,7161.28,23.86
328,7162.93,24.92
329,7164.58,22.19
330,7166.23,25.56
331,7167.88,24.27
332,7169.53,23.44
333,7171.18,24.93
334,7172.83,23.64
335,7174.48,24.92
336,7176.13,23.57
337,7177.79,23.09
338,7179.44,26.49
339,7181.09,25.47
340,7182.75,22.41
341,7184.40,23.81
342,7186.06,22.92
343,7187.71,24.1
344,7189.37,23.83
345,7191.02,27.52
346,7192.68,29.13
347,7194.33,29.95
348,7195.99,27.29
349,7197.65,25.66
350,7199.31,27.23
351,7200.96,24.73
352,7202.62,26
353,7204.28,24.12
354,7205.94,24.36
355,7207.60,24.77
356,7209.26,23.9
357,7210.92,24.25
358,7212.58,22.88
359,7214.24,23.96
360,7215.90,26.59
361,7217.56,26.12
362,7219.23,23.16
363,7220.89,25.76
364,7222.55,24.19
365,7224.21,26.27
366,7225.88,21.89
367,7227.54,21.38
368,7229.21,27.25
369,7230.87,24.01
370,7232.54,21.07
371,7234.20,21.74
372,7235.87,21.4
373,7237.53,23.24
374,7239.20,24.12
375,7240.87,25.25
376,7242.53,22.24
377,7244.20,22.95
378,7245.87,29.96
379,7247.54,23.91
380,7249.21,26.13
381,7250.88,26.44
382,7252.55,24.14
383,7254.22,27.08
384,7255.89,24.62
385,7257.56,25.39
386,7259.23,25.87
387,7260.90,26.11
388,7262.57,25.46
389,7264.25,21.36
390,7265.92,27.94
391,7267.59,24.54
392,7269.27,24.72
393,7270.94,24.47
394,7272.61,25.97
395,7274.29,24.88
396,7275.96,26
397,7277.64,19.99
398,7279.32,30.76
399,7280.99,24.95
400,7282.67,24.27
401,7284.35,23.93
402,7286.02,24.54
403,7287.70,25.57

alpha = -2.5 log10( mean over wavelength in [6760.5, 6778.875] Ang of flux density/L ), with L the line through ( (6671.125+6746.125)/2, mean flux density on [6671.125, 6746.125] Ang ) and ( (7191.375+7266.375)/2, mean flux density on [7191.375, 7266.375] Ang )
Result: 0.02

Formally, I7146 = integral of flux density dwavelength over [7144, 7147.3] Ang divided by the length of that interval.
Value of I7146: 22.3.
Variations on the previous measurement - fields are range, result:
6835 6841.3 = 26.5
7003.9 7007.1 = 25.8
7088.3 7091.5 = 24.9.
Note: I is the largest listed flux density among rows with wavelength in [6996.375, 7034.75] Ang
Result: 29.59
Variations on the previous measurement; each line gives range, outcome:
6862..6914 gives 29.94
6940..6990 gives 29.89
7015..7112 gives 27.89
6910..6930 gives 28.55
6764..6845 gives 30.42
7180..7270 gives 29.96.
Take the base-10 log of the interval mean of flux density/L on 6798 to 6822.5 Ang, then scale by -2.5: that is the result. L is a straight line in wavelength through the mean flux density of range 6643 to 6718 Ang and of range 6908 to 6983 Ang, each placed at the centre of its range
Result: 0.00 mag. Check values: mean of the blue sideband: 27.6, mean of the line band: 26.9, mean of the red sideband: 26.4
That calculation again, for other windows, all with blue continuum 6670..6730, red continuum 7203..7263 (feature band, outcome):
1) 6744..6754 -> 0.044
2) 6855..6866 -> 0.022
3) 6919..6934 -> -0.020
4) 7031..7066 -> 0.026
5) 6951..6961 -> -0.032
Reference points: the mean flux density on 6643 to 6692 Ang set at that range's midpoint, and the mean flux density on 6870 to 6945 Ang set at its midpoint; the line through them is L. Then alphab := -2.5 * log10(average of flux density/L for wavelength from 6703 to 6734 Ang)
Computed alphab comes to 0.01 mag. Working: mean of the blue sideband 27.3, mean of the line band 26.9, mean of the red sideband 26.2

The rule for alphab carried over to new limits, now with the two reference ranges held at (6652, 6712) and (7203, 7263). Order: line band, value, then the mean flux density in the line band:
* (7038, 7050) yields 0.043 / 24.6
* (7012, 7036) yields 0.013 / 25.3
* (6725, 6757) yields 0.049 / 26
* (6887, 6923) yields -0.006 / 26.5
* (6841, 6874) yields 0.025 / 26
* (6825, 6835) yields -0.037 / 27.6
